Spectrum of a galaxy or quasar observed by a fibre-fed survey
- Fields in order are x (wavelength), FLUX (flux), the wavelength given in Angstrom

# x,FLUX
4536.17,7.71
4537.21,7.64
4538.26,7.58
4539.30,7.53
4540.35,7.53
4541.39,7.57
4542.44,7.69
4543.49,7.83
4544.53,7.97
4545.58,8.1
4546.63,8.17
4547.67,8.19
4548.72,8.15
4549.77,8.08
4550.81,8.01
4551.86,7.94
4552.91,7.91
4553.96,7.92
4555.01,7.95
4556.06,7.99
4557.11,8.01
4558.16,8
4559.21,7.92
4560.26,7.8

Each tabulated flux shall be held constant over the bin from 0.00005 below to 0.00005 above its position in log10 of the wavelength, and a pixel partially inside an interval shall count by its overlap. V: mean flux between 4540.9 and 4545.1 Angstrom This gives 7.76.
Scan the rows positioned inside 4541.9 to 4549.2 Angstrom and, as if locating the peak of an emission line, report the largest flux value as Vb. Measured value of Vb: 8.19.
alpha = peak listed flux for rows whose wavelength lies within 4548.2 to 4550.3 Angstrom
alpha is 8.15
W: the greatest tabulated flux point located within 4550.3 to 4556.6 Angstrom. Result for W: 8.01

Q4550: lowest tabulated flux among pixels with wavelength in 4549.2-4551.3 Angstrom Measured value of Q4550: 8.01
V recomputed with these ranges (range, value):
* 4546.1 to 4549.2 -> 8.17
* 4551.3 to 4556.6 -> 7.93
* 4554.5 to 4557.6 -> 7.98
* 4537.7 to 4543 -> 7.57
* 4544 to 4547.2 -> 8.1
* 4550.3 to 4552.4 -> 7.96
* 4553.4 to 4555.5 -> 7.92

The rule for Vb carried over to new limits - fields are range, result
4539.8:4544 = 7.83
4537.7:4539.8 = 7.58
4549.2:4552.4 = 8.08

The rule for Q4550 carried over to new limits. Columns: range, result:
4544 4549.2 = 7.97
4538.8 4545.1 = 7.53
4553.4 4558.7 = 7.92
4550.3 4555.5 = 7.91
